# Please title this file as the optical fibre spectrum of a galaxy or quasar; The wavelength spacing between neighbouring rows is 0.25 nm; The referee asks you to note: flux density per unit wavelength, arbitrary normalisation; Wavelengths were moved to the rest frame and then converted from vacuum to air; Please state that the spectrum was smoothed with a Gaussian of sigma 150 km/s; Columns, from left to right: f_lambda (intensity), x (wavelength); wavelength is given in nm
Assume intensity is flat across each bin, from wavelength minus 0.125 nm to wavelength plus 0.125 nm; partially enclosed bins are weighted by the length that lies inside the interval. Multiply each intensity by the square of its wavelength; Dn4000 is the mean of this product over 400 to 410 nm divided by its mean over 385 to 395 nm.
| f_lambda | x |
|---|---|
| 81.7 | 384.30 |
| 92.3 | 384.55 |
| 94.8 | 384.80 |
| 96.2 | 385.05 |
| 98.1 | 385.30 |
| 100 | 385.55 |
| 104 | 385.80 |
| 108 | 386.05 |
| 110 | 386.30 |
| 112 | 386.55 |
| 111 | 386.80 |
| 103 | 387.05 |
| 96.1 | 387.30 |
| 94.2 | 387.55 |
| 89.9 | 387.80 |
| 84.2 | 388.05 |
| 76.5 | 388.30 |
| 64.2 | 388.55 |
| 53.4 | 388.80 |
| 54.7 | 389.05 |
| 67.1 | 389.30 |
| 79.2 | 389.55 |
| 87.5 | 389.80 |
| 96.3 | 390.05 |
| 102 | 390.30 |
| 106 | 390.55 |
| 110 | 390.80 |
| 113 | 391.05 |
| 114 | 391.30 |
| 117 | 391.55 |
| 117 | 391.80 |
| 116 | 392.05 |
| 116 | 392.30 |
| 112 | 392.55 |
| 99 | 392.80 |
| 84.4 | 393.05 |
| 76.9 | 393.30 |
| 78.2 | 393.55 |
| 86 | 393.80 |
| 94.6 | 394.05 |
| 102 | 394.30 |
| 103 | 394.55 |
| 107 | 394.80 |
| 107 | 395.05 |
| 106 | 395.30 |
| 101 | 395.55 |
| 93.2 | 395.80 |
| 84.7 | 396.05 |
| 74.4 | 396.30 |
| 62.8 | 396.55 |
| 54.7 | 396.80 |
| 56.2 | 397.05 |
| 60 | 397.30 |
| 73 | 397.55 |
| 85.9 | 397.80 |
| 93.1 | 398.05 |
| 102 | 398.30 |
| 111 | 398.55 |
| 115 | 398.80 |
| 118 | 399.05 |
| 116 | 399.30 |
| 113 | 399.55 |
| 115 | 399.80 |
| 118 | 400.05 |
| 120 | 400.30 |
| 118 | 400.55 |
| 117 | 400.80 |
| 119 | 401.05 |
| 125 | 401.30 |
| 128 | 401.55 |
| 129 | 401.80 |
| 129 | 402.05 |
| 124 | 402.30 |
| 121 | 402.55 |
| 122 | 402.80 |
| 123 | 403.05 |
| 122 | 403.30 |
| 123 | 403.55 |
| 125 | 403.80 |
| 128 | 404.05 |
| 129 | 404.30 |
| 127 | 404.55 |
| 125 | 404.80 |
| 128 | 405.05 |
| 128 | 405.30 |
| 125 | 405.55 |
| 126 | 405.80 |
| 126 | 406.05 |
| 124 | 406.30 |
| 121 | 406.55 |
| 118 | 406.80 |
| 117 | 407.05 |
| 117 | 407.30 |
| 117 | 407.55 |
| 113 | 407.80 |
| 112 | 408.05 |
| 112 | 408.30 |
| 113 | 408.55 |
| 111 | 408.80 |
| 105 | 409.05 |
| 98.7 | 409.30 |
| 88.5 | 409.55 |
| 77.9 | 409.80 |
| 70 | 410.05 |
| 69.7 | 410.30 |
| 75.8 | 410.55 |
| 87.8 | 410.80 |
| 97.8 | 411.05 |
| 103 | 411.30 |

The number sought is 1.3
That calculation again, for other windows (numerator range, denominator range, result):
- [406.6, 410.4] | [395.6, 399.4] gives 1.25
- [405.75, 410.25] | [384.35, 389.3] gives 1.33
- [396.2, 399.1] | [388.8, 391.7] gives 0.92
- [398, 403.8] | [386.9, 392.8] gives 1.33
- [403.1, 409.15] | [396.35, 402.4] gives 1.20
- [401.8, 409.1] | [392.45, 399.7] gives 1.38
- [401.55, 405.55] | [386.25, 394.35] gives 1.42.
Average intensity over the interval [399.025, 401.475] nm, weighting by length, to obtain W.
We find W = 118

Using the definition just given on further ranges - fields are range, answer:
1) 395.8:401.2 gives 96.6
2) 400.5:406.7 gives 125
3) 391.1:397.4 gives 93.3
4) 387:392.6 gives 94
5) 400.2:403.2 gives 123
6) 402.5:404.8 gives 125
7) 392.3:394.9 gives 95.2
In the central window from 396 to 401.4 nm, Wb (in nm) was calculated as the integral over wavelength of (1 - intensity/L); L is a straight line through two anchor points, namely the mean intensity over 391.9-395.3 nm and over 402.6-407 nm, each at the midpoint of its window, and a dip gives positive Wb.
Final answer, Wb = 0.651 nm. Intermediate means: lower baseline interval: 99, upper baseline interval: 125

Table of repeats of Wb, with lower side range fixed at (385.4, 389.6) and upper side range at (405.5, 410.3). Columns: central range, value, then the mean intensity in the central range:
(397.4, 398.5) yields 0.11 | 89.4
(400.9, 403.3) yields -0.49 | 124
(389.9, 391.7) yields -0.31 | 108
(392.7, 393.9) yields 0.13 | 84.6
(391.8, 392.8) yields -0.21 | 113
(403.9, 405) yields -0.23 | 127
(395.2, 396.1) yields 0.00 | 96.9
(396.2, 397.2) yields 0.37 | 61.7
